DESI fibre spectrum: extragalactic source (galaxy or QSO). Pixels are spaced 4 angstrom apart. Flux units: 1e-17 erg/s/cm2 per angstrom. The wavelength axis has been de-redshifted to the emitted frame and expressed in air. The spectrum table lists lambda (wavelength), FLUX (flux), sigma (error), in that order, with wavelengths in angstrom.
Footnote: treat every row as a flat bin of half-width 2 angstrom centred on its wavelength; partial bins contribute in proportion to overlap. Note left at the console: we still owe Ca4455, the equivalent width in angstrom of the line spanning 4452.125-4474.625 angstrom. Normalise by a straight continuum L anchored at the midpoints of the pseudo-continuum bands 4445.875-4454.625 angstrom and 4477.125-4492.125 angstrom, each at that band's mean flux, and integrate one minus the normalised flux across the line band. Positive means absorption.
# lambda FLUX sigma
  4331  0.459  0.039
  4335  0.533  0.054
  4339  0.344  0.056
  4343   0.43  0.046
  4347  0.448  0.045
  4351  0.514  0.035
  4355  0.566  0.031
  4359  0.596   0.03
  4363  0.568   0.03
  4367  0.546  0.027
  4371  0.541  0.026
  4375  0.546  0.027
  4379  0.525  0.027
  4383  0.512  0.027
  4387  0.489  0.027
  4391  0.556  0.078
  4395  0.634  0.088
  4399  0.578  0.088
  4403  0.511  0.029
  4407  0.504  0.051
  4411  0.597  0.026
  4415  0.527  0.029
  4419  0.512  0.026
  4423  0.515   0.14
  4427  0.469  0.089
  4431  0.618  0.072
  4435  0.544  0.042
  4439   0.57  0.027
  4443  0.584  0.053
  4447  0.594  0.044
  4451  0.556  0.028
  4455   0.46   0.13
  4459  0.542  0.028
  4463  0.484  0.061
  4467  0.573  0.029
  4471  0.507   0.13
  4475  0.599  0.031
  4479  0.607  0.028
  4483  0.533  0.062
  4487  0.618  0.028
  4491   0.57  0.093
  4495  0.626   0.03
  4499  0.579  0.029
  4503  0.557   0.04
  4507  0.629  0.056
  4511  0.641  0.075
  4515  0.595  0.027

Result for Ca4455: 1.7 angstrom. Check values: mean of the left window 0.552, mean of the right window 0.582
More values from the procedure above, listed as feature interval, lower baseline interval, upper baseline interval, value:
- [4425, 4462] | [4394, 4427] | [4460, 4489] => 0.21 angstrom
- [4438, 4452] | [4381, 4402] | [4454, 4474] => -1.31 angstrom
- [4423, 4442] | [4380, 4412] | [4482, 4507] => 0.42 angstrom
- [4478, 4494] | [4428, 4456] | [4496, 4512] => 0.16 angstrom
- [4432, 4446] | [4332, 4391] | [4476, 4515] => -0.28 angstrom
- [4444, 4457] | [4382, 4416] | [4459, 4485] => 0.20 angstrom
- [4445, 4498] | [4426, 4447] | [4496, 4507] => 1.47 angstrom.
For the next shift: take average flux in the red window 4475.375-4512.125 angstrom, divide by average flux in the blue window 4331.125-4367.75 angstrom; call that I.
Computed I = 1.19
